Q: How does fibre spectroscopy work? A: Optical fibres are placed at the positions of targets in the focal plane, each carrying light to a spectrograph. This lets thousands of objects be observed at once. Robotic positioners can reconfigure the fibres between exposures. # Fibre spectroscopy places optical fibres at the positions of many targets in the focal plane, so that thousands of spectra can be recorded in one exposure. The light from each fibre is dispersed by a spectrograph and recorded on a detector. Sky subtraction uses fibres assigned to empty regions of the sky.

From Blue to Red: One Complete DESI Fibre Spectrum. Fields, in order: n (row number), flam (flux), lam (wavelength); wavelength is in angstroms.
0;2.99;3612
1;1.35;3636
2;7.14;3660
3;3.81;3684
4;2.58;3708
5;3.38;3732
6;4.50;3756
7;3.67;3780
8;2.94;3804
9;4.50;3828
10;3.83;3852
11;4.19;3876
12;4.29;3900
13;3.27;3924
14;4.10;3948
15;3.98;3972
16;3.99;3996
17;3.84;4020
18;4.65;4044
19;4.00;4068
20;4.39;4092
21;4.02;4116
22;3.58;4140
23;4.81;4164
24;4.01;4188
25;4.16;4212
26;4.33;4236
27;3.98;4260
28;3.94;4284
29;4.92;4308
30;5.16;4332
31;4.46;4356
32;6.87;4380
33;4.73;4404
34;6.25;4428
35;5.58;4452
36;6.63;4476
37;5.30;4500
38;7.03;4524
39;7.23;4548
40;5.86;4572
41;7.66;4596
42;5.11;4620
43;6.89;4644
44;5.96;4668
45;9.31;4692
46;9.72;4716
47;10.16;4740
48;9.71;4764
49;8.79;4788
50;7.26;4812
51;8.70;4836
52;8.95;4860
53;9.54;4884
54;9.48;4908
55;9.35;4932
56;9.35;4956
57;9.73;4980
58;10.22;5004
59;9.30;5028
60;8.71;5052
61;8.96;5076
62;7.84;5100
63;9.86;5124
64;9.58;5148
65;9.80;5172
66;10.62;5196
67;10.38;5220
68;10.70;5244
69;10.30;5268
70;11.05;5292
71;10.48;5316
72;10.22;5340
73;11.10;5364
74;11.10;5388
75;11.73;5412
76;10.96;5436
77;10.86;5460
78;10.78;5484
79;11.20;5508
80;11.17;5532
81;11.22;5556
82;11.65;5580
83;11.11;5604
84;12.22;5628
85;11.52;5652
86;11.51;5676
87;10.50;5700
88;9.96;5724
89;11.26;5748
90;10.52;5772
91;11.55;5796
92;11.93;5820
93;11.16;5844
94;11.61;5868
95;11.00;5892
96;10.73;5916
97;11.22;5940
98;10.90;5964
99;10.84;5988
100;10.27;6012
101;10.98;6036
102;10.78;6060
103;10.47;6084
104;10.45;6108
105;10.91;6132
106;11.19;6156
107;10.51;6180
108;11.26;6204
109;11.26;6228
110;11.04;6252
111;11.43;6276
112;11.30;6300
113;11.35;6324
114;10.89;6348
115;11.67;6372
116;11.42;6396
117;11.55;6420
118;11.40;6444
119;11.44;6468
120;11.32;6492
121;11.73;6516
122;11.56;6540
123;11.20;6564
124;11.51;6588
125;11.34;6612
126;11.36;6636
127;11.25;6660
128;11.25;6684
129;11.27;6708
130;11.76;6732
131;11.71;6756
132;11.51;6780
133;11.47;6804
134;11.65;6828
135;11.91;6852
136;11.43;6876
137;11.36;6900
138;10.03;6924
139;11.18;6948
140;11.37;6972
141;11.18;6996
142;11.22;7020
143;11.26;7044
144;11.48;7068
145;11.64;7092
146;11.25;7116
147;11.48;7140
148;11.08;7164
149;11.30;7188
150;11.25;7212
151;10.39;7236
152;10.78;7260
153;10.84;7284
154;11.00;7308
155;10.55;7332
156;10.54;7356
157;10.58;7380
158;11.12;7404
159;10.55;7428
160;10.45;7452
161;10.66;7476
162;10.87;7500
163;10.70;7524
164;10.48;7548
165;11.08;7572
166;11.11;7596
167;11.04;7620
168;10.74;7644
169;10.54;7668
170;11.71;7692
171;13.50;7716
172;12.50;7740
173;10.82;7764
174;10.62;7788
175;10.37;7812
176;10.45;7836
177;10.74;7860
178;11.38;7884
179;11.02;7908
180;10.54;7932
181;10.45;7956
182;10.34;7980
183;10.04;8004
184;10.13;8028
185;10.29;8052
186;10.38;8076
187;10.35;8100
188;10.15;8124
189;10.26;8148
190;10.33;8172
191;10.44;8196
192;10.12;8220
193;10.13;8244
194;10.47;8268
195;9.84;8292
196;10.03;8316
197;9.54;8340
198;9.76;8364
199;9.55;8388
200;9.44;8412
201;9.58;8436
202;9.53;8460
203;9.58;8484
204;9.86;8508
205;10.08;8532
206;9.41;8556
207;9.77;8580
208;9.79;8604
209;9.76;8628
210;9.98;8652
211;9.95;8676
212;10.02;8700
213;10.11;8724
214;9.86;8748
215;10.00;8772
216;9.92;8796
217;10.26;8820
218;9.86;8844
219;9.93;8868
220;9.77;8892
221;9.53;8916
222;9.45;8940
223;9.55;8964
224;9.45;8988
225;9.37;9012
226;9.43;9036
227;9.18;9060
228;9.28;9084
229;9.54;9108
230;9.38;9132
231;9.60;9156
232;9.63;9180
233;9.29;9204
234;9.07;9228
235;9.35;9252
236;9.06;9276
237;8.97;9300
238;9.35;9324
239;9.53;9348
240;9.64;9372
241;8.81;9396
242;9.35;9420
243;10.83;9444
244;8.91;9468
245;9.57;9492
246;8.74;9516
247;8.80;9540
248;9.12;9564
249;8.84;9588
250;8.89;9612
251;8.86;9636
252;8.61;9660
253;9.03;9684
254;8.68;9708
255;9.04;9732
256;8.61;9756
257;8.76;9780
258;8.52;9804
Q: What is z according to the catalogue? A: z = 0.174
